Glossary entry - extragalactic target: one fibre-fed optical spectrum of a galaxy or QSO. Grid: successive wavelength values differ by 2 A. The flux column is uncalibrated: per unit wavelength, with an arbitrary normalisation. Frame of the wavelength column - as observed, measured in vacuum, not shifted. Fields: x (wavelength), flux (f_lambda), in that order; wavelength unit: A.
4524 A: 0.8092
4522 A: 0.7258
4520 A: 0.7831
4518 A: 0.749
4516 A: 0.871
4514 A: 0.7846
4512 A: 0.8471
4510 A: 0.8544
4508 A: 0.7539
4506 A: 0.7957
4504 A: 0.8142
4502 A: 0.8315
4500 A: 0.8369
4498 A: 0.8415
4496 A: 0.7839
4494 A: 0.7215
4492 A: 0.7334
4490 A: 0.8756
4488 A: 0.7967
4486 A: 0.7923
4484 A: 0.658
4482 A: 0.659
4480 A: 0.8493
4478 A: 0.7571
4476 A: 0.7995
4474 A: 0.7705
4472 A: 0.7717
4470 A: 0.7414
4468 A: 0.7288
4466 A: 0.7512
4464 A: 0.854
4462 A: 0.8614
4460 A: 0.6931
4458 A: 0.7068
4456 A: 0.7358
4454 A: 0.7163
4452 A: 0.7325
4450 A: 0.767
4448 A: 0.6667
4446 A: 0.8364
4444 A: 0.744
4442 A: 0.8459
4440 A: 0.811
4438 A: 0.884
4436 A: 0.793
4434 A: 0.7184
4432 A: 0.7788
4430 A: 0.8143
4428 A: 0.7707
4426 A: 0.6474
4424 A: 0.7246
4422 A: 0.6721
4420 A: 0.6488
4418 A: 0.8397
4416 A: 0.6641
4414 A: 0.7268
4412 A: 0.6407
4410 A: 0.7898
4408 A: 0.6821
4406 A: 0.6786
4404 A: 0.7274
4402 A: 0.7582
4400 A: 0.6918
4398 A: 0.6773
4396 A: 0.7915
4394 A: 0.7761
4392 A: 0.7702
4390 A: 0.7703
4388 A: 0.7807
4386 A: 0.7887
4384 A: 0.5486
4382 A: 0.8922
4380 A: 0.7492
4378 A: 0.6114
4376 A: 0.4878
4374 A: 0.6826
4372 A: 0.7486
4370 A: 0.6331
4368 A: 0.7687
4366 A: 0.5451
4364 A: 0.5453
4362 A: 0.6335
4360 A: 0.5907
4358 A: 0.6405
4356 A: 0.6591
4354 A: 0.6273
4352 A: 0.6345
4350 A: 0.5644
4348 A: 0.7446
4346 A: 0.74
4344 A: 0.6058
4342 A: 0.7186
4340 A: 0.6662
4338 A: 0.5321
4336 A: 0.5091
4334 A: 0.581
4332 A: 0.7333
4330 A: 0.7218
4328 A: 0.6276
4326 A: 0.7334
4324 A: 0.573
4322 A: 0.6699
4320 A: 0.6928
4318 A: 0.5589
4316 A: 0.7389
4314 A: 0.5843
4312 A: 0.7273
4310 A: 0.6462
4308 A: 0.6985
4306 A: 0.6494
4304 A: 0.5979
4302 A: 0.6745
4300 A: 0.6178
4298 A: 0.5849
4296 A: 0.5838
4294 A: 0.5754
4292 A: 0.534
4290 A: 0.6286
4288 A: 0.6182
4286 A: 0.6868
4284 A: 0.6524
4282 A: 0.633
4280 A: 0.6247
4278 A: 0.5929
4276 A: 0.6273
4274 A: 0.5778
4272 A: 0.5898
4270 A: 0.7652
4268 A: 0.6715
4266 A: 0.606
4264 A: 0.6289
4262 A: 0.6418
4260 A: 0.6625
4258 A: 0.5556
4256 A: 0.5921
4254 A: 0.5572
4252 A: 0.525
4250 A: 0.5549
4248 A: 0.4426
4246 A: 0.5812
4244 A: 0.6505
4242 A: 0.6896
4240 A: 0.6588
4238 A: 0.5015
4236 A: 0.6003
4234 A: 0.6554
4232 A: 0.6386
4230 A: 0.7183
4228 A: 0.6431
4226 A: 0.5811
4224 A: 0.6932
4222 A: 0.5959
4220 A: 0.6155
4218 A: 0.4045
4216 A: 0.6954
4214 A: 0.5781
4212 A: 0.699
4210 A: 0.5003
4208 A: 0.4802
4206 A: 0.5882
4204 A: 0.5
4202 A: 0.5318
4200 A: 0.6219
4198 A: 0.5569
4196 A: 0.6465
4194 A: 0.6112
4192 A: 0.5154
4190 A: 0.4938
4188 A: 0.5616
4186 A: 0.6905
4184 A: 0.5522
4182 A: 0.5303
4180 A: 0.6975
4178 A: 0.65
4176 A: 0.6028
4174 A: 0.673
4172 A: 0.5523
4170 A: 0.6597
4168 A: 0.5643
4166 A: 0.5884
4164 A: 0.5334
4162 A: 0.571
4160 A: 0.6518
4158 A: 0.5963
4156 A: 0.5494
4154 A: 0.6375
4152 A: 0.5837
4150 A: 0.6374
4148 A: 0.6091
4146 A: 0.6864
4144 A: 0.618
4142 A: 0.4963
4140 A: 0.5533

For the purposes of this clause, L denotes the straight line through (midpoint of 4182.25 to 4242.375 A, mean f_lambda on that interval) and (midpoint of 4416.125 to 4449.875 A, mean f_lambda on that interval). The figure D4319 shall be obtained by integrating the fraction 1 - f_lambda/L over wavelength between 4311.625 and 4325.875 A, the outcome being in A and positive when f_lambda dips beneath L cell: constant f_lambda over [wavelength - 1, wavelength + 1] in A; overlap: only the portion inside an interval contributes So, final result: 0.5 A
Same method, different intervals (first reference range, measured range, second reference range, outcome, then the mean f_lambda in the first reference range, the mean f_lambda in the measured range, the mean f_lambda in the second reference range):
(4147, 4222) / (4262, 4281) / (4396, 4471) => 0.3 A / 0.587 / 0.632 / 0.744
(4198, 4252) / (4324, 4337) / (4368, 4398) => 0.6 A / 0.591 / 0.645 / 0.717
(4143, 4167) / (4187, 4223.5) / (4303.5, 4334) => 3.2 A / 0.605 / 0.568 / 0.662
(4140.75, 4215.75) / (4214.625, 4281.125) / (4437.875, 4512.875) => 2.5 A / 0.591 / 0.61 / 0.778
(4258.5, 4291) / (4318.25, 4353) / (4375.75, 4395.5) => 2.0 A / 0.637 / 0.648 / 0.728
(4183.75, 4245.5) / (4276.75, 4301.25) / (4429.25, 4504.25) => 1.4 A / 0.596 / 0.612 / 0.775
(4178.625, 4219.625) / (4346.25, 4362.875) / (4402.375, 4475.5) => 1.1 A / 0.574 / 0.642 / 0.749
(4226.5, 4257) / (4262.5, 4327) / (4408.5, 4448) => 0.8 A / 0.6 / 0.636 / 0.752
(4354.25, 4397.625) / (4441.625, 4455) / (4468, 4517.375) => -0.1 A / 0.685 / 0.754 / 0.788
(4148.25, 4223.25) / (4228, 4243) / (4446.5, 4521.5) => -0.5 A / 0.588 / 0.638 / 0.775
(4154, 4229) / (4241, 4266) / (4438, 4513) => 1.6 A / 0.589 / 0.591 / 0.778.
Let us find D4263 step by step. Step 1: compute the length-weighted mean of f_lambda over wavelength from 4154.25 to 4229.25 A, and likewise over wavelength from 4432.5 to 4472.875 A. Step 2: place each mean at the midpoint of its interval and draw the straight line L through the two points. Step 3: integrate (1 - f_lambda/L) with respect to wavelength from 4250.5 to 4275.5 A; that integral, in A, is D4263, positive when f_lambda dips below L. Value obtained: 1.0 A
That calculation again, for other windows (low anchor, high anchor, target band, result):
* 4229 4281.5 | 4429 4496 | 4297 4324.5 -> 0.4 A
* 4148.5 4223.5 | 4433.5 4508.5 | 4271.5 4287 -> 0.6 A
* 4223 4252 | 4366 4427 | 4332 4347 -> 1.0 A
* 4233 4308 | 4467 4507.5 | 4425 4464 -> -1.1 A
